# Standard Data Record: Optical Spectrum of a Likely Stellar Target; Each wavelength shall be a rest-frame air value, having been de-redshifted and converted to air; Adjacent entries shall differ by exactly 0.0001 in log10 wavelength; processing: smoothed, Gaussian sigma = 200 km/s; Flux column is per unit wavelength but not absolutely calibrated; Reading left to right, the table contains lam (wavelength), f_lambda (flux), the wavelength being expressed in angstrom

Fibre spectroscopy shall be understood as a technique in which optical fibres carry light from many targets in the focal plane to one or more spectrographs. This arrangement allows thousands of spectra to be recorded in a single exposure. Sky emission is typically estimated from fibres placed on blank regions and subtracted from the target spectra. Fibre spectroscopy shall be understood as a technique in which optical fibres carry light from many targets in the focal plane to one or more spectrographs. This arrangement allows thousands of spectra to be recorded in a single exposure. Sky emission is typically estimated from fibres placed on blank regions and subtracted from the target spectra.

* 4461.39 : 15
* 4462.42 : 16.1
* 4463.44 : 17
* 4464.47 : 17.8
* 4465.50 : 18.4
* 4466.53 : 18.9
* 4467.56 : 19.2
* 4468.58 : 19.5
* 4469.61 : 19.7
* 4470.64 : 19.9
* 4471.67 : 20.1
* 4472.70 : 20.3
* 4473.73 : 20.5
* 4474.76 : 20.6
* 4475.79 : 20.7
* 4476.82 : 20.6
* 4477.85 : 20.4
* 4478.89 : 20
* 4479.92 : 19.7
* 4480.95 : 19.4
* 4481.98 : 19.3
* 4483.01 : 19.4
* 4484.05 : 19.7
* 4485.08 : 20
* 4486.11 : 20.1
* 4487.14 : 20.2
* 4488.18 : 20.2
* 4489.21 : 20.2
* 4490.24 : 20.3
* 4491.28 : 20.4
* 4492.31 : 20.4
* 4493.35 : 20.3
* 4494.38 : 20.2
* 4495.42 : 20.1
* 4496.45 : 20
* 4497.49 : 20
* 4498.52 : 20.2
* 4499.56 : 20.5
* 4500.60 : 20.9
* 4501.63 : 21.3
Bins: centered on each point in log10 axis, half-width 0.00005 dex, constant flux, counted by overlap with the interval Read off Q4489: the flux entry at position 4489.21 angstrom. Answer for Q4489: 20.2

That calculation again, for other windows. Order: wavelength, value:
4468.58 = 19.5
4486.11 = 20.1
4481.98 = 19.3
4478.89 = 20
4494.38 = 20.2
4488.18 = 20.2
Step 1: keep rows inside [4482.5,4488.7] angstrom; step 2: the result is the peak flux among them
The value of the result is 20.2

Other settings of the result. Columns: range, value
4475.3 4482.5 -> 20.7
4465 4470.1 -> 19.7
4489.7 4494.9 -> 20.4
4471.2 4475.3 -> 20.6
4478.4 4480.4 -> 20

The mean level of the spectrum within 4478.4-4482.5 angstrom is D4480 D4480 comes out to 19.6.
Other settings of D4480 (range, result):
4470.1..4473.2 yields 20.1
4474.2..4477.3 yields 20.6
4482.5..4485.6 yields 19.7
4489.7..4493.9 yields 20.4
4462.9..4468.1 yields 18.3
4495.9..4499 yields 20.1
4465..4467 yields 18.6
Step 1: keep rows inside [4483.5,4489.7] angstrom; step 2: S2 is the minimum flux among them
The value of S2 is 19.7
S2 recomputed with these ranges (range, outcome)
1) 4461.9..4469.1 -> 16.1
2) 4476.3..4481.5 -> 19.4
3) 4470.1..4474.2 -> 19.9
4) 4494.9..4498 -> 20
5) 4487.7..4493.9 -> 20.2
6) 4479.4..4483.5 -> 19.3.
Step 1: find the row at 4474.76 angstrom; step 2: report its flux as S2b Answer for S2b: 20.6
